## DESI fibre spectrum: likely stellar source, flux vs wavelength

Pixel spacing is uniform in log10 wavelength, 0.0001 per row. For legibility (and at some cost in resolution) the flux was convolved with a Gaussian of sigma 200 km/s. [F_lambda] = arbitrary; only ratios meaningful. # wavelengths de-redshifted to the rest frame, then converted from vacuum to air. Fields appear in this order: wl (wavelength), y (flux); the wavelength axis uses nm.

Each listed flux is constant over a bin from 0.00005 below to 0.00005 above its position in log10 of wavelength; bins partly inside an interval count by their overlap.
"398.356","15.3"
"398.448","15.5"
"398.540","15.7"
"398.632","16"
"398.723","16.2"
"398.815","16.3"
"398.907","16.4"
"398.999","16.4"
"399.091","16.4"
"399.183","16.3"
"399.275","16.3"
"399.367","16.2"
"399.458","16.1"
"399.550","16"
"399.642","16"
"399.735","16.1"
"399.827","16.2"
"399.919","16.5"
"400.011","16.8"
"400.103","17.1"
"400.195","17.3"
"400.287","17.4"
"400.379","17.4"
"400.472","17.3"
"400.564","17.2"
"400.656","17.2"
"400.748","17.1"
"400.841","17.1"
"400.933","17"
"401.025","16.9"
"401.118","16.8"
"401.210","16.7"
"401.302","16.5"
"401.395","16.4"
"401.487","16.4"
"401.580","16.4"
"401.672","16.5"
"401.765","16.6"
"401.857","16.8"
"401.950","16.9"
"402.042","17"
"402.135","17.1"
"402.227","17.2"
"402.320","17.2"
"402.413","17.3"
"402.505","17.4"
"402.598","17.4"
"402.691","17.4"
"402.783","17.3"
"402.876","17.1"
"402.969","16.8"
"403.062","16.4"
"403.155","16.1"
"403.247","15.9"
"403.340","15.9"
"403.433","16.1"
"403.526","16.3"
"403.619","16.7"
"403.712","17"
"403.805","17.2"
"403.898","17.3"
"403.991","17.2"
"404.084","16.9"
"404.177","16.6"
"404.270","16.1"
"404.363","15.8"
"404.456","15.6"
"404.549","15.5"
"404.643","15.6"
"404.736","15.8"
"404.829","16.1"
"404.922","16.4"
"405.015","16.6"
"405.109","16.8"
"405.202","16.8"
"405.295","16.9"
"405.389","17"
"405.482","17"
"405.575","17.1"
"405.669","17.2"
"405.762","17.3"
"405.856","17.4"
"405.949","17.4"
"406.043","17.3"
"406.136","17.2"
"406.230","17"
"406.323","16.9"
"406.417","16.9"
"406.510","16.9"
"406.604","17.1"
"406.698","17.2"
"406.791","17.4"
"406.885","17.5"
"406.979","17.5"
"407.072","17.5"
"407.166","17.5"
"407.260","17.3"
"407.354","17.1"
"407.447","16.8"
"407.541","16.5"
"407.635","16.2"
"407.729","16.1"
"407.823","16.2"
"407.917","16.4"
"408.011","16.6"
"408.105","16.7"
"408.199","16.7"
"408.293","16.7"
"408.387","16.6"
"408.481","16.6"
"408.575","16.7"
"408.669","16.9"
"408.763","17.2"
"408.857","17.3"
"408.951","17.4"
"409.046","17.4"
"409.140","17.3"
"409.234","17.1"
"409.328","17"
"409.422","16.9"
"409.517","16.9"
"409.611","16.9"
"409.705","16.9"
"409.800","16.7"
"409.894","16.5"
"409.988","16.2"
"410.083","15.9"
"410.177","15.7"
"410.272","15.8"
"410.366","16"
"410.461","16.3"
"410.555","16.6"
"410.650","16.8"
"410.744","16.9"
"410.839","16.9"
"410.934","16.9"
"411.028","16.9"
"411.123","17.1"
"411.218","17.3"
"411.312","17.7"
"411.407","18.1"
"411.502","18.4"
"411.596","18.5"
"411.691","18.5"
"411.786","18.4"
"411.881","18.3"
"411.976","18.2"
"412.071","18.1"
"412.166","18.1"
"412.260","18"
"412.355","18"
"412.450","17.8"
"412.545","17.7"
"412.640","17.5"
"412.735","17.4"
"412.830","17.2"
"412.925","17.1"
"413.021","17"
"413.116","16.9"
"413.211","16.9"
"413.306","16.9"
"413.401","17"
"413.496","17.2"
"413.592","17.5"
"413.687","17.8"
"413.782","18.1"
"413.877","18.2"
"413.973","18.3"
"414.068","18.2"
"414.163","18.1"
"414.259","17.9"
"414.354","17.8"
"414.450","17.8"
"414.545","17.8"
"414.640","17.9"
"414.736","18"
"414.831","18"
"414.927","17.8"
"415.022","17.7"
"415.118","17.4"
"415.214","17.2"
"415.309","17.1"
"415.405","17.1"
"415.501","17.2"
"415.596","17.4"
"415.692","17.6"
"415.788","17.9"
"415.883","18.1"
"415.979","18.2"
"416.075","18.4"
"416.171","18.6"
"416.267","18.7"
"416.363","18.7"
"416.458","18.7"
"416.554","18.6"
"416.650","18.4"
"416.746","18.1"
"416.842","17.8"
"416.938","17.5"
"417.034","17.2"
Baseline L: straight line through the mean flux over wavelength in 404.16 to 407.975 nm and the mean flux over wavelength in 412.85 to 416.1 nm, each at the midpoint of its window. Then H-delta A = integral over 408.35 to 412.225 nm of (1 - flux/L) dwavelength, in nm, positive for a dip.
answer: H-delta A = 0.02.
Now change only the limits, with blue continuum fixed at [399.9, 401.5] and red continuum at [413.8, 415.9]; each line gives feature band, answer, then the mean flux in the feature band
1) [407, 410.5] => 0.139 nm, 16.7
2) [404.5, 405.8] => 0.049 nm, 16.6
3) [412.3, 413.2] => 0.013 nm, 17.4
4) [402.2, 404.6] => 0.063 nm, 16.7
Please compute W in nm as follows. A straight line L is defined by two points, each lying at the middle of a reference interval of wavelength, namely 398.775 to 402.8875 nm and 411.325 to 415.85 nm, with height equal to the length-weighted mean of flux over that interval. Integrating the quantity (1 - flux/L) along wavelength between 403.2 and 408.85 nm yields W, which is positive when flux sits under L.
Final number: 0.14 nm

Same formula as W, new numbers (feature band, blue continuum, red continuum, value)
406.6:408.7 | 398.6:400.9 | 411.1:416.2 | 0.05 nm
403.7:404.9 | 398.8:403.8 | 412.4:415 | 0.04 nm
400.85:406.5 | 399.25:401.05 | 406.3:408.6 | 0.02 nm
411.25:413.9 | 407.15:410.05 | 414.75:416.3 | -0.06 nm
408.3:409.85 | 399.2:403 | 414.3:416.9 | 0.04 nm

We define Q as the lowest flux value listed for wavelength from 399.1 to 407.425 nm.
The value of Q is 15.5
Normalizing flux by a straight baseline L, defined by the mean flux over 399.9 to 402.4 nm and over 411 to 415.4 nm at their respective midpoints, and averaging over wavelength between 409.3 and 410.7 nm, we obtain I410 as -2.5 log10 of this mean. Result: 0.066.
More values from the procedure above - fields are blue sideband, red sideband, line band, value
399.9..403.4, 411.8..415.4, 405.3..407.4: 0.000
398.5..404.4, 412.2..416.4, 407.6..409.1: 0.032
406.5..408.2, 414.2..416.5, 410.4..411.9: -0.005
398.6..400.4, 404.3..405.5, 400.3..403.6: -0.030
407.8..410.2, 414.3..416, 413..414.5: -0.010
